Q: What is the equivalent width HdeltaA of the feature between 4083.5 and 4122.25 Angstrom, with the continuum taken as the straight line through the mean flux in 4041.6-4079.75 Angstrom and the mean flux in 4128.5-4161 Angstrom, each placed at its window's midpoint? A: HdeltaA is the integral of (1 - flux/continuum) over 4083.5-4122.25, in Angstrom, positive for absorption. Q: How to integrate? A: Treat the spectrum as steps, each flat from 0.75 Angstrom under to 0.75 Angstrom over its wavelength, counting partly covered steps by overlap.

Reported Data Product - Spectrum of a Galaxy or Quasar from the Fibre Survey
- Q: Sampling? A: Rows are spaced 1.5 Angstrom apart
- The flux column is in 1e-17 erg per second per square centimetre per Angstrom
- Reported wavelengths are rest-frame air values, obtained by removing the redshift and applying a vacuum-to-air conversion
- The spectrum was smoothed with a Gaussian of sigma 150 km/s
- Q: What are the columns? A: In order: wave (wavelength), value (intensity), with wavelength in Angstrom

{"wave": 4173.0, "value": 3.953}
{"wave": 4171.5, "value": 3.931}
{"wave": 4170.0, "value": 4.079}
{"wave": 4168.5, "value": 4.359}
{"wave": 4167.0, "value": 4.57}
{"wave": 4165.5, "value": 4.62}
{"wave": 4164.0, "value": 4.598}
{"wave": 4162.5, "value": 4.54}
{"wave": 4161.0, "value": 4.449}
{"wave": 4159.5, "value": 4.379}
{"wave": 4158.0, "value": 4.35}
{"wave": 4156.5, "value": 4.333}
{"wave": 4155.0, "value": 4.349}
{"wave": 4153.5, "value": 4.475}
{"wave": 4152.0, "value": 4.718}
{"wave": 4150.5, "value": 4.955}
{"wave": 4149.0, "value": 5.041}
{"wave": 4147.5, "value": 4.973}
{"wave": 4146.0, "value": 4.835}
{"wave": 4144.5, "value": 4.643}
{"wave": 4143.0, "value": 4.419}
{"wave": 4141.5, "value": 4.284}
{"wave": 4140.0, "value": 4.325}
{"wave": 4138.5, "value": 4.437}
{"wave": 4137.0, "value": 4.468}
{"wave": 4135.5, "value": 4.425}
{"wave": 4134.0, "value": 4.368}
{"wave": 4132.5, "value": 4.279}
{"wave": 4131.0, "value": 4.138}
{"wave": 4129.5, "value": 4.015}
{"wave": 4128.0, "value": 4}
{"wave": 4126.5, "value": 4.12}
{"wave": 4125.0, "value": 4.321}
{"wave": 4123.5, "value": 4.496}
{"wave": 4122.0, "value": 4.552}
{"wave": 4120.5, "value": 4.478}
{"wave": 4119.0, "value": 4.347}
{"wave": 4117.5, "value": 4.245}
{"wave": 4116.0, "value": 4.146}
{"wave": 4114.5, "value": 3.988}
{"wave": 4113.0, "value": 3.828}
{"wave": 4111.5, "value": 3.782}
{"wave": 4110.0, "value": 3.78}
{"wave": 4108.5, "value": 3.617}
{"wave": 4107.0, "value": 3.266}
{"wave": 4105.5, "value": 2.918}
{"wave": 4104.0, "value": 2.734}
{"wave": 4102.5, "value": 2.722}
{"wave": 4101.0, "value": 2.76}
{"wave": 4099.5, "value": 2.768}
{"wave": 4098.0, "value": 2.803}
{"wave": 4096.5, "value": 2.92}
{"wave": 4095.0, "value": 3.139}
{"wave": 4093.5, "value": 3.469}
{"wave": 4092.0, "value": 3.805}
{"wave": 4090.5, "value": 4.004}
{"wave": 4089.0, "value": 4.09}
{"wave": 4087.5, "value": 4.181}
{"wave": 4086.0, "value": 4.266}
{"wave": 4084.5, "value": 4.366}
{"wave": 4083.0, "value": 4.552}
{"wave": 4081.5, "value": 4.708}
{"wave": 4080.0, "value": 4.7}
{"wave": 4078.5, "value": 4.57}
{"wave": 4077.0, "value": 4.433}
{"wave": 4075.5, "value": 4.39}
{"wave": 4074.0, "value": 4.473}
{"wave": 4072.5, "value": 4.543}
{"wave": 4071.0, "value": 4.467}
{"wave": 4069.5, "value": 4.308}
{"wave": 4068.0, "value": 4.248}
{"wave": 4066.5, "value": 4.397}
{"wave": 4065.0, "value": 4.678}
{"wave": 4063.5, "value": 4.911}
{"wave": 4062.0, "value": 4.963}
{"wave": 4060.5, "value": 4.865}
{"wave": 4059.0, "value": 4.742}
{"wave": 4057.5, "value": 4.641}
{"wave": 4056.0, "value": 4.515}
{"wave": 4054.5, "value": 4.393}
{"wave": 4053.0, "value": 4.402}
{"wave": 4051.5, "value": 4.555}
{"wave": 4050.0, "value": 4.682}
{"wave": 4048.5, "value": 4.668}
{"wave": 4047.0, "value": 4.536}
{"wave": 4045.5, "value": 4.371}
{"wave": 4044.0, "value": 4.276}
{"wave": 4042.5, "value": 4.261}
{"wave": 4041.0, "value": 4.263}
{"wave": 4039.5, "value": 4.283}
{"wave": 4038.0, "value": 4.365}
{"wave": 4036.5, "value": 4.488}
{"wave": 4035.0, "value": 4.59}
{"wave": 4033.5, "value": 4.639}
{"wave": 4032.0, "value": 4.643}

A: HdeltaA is 7.4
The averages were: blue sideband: 4.53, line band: 3.65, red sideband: 4.48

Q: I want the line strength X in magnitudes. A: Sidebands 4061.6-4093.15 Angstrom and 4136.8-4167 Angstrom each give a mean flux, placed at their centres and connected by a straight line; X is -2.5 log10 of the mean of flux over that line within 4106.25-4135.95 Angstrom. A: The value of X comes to 0.10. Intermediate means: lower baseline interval 4.41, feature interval 4.11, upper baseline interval 4.56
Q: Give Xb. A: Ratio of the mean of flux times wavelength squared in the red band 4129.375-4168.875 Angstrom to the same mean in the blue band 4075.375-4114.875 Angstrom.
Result 1.2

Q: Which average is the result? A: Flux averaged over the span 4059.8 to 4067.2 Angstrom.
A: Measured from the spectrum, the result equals 4.76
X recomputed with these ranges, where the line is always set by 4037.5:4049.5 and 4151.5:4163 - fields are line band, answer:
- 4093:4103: 0.44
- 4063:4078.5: -0.02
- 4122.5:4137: 0.04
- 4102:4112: 0.33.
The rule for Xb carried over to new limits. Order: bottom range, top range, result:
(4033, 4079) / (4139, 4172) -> 1.05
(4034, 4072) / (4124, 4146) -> 1.00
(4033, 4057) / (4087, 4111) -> 0.76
